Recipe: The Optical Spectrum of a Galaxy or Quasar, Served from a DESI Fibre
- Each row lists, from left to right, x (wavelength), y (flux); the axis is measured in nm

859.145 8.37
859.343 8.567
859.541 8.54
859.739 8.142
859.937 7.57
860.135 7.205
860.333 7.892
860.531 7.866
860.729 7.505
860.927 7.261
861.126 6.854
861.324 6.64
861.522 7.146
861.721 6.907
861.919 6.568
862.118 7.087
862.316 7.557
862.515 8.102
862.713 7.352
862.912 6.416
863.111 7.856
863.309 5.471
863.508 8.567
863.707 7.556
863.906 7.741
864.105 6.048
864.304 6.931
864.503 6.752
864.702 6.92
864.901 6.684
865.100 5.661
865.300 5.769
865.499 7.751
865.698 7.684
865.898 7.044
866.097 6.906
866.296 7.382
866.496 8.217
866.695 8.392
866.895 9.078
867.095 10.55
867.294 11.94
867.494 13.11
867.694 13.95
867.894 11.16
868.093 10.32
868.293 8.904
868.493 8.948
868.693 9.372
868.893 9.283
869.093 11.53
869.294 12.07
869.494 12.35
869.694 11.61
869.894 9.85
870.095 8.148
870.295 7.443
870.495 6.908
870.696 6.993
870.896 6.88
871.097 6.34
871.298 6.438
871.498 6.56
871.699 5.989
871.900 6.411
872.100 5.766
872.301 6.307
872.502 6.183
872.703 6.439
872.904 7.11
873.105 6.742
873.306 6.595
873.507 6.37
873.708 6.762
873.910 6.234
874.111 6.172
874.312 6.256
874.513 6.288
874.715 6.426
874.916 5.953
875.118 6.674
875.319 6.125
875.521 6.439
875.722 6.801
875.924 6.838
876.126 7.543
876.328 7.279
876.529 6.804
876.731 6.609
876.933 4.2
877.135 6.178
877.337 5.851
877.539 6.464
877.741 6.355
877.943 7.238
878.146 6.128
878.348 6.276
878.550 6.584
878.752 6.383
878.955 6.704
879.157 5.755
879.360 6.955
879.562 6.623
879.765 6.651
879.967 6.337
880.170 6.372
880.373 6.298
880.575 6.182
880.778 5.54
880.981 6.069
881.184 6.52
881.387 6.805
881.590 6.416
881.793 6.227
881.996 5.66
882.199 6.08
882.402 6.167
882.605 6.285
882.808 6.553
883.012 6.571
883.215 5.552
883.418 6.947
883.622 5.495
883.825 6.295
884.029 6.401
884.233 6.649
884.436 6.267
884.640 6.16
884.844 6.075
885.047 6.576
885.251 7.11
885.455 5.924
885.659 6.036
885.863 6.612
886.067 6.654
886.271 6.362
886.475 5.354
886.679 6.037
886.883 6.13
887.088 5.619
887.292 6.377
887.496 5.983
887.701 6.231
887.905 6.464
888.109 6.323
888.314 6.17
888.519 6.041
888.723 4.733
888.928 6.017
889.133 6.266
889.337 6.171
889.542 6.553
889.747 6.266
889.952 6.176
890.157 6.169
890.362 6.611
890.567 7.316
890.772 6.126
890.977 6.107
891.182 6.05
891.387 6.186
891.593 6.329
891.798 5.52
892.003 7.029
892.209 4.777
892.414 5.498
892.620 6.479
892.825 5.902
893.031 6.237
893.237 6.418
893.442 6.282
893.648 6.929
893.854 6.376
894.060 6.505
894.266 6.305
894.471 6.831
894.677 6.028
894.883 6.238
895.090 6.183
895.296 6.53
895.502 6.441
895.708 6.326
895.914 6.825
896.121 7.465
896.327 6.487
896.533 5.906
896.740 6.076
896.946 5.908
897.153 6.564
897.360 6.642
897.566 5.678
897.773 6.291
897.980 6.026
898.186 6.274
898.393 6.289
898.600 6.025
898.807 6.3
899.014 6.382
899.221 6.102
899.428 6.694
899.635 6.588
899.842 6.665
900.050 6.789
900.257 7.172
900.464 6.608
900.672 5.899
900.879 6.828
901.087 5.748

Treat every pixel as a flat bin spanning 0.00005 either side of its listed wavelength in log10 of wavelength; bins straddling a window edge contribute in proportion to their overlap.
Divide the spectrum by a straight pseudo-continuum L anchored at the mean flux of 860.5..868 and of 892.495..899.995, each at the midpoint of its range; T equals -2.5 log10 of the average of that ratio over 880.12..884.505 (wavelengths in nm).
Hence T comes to 0.13 mag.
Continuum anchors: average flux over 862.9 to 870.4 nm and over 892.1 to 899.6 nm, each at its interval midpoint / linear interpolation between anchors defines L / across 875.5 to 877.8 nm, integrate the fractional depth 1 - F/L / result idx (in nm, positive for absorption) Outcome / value 0.42 nm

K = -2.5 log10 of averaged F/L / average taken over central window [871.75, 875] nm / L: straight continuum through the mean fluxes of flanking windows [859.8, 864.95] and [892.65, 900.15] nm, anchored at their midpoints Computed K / 0.09 mag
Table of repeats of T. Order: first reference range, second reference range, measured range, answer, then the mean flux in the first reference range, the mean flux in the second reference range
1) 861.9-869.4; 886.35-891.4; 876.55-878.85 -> 0.162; 8.41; 6.14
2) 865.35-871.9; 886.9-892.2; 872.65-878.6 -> 0.236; 8.97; 6.17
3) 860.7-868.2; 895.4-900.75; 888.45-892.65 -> 0.107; 7.92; 6.4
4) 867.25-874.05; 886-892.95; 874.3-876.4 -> 0.183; 8.39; 6.12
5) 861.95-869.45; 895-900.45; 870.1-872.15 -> 0.212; 8.45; 6.41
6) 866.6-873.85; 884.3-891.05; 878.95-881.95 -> 0.136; 8.56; 6.22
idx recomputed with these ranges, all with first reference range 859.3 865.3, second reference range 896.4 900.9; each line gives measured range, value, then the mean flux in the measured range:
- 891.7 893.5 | 0.13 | 6.01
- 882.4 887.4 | 0.32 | 6.25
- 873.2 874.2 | 0.07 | 6.43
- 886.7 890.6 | 0.24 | 6.17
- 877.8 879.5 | 0.08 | 6.5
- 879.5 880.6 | 0.06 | 6.42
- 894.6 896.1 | 0.00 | 6.43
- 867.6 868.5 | -0.48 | 10.8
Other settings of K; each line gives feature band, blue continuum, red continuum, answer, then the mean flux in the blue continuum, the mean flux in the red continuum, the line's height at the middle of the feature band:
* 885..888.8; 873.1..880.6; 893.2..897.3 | 0.05 mag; 6.43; 6.43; 6.43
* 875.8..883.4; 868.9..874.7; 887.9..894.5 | 0.10 mag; 7.47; 6.21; 6.96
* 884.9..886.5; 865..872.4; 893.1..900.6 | 0.15 mag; 8.62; 6.42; 7.29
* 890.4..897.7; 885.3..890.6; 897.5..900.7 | 0.00 mag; 6.17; 6.38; 6.28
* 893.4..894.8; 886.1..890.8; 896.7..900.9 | -0.03 mag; 6.16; 6.37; 6.27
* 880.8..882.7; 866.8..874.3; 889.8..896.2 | 0.19 mag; 8.42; 6.32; 7.38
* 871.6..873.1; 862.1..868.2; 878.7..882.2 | 0.15 mag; 8.15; 6.31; 7.28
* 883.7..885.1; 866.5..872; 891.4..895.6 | 0.17 mag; 9.26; 6.24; 7.37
